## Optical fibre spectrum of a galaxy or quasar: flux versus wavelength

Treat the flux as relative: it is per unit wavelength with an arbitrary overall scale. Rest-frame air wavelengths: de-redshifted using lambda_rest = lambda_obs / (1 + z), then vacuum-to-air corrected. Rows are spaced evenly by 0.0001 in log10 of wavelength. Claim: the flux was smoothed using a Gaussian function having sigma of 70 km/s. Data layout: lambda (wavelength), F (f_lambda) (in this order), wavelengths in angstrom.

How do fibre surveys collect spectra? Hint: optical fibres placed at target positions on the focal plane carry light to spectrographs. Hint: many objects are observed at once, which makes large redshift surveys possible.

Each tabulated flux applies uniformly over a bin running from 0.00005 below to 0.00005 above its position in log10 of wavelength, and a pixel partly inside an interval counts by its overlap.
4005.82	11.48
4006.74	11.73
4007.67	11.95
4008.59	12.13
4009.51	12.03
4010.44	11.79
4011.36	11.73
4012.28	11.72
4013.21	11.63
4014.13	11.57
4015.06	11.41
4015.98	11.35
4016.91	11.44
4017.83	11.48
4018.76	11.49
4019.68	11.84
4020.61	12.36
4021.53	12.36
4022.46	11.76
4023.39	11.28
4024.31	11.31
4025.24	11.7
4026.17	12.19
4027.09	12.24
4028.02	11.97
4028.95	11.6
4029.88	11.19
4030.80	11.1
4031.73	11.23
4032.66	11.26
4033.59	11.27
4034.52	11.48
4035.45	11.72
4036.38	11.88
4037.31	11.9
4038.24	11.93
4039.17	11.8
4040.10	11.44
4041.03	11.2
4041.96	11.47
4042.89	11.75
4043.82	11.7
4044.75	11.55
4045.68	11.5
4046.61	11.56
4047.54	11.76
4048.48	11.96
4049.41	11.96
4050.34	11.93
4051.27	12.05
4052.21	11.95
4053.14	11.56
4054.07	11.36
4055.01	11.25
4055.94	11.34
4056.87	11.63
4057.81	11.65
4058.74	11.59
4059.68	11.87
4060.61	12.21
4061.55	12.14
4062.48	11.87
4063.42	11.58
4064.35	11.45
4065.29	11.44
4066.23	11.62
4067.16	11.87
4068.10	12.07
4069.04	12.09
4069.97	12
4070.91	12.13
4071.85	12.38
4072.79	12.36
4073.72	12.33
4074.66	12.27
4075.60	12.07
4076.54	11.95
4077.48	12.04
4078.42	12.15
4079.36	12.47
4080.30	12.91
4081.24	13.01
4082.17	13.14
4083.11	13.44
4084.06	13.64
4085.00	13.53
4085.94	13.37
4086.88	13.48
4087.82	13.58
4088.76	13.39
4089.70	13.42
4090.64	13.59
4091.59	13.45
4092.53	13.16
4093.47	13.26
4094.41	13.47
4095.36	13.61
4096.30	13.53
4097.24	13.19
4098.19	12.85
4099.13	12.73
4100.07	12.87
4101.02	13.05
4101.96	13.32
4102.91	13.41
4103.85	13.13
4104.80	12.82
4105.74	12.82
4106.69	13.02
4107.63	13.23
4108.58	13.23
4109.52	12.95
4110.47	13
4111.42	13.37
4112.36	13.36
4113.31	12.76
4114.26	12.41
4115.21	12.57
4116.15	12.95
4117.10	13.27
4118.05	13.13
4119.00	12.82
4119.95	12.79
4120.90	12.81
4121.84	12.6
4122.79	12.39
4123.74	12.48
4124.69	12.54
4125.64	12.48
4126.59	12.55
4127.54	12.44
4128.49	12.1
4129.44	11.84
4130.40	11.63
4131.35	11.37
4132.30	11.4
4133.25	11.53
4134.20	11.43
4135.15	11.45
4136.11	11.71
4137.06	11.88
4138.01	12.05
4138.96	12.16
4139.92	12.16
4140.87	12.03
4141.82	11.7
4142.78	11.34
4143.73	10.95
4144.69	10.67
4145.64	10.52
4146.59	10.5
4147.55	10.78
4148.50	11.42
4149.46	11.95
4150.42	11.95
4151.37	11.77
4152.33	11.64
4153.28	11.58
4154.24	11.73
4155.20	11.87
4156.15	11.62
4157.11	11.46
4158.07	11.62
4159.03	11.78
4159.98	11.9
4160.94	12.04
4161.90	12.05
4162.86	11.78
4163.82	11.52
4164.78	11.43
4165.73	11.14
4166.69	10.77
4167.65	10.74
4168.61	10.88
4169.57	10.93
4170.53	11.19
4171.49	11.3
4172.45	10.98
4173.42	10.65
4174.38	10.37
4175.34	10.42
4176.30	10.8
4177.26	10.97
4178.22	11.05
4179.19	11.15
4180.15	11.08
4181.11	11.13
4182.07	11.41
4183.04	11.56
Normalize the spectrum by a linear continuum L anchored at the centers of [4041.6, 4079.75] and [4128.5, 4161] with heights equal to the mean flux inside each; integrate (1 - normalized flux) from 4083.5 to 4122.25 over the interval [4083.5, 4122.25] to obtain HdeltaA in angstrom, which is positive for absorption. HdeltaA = -4.7 angstrom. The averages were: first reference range 11.9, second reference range 11.6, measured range 13.1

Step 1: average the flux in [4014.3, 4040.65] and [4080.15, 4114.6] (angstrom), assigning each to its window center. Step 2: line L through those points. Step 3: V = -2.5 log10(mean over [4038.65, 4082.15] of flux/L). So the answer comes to 0.04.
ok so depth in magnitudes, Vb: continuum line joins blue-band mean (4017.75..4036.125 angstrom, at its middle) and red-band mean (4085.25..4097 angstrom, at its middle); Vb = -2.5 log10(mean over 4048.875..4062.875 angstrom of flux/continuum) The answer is 0.06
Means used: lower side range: 11.6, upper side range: 13.4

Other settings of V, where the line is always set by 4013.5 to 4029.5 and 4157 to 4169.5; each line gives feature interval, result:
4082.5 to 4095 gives -0.16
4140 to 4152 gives 0.01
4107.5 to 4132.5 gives -0.10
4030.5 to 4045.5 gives 0.01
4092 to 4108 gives -0.14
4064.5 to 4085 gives -0.07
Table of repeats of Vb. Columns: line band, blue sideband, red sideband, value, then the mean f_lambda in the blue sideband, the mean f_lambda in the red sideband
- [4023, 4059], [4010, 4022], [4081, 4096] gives 0.06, 11.7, 13.4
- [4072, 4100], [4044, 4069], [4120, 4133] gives -0.09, 11.7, 12.2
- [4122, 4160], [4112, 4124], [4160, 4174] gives 0.03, 12.8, 11.3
